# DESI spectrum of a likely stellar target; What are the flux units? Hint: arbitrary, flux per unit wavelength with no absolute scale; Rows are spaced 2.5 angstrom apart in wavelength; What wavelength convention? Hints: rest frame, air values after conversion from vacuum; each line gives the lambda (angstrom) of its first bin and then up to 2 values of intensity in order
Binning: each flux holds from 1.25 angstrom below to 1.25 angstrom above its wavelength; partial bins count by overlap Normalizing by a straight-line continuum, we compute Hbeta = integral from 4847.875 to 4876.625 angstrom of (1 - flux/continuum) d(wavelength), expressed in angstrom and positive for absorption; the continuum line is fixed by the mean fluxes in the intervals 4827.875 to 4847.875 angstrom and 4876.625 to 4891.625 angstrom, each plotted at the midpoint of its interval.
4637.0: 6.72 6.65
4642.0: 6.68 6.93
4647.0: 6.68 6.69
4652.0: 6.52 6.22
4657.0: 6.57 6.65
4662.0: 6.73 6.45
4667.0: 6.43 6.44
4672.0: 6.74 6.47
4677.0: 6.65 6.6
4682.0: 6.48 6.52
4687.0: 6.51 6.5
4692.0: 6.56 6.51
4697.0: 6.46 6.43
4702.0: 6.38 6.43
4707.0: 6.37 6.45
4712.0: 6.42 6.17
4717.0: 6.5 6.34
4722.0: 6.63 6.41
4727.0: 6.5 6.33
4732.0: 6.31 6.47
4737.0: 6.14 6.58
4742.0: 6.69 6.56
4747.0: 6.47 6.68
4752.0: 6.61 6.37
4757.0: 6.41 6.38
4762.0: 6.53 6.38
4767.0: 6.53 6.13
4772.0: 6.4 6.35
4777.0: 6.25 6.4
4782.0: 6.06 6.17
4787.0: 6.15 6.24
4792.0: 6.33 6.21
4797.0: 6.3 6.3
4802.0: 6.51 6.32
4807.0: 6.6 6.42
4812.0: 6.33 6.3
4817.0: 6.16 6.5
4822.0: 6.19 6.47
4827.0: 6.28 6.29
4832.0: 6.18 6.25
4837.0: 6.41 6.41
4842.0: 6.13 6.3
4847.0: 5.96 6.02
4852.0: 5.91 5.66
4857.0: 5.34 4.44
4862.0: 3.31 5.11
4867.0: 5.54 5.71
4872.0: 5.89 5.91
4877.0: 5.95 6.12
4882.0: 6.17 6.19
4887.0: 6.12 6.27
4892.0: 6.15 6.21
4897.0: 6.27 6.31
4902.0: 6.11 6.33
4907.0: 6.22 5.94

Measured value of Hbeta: 3.8 angstrom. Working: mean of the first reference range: 6.25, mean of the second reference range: 6.15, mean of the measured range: 5.38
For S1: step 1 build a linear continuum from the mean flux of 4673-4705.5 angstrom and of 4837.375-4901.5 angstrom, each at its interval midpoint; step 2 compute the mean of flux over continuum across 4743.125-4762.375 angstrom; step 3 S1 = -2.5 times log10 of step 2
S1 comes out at -0.04 mag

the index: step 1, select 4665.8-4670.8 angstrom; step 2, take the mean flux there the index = 6.44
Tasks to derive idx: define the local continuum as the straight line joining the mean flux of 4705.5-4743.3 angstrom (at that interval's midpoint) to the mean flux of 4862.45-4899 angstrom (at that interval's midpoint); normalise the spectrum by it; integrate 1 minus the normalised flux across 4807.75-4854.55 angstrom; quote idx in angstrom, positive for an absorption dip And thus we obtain -1.2 angstrom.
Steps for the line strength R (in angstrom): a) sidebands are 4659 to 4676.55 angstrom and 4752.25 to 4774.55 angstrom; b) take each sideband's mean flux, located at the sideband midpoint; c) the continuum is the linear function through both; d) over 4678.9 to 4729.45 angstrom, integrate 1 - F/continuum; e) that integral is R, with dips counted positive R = 0.3 angstrom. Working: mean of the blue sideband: 6.56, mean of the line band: 6.45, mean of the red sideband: 6.4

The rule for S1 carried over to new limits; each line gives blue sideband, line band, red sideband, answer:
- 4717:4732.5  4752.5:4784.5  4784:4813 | 0.00 mag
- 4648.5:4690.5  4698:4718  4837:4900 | 0.00 mag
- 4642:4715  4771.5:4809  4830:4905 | -0.03 mag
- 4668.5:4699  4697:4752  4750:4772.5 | 0.01 mag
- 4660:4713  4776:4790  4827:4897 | -0.01 mag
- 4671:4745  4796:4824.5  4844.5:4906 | -0.05 mag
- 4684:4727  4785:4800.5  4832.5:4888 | -0.03 mag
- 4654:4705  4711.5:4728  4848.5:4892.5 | -0.02 mag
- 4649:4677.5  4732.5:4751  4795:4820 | -0.01 mag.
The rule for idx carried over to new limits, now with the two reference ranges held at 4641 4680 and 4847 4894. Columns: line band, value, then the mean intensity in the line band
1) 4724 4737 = -0.2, 6.38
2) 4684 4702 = -0.1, 6.49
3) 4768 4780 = -0.4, 6.3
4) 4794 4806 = -0.7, 6.34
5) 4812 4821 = -0.6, 6.32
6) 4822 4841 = -1.5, 6.32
